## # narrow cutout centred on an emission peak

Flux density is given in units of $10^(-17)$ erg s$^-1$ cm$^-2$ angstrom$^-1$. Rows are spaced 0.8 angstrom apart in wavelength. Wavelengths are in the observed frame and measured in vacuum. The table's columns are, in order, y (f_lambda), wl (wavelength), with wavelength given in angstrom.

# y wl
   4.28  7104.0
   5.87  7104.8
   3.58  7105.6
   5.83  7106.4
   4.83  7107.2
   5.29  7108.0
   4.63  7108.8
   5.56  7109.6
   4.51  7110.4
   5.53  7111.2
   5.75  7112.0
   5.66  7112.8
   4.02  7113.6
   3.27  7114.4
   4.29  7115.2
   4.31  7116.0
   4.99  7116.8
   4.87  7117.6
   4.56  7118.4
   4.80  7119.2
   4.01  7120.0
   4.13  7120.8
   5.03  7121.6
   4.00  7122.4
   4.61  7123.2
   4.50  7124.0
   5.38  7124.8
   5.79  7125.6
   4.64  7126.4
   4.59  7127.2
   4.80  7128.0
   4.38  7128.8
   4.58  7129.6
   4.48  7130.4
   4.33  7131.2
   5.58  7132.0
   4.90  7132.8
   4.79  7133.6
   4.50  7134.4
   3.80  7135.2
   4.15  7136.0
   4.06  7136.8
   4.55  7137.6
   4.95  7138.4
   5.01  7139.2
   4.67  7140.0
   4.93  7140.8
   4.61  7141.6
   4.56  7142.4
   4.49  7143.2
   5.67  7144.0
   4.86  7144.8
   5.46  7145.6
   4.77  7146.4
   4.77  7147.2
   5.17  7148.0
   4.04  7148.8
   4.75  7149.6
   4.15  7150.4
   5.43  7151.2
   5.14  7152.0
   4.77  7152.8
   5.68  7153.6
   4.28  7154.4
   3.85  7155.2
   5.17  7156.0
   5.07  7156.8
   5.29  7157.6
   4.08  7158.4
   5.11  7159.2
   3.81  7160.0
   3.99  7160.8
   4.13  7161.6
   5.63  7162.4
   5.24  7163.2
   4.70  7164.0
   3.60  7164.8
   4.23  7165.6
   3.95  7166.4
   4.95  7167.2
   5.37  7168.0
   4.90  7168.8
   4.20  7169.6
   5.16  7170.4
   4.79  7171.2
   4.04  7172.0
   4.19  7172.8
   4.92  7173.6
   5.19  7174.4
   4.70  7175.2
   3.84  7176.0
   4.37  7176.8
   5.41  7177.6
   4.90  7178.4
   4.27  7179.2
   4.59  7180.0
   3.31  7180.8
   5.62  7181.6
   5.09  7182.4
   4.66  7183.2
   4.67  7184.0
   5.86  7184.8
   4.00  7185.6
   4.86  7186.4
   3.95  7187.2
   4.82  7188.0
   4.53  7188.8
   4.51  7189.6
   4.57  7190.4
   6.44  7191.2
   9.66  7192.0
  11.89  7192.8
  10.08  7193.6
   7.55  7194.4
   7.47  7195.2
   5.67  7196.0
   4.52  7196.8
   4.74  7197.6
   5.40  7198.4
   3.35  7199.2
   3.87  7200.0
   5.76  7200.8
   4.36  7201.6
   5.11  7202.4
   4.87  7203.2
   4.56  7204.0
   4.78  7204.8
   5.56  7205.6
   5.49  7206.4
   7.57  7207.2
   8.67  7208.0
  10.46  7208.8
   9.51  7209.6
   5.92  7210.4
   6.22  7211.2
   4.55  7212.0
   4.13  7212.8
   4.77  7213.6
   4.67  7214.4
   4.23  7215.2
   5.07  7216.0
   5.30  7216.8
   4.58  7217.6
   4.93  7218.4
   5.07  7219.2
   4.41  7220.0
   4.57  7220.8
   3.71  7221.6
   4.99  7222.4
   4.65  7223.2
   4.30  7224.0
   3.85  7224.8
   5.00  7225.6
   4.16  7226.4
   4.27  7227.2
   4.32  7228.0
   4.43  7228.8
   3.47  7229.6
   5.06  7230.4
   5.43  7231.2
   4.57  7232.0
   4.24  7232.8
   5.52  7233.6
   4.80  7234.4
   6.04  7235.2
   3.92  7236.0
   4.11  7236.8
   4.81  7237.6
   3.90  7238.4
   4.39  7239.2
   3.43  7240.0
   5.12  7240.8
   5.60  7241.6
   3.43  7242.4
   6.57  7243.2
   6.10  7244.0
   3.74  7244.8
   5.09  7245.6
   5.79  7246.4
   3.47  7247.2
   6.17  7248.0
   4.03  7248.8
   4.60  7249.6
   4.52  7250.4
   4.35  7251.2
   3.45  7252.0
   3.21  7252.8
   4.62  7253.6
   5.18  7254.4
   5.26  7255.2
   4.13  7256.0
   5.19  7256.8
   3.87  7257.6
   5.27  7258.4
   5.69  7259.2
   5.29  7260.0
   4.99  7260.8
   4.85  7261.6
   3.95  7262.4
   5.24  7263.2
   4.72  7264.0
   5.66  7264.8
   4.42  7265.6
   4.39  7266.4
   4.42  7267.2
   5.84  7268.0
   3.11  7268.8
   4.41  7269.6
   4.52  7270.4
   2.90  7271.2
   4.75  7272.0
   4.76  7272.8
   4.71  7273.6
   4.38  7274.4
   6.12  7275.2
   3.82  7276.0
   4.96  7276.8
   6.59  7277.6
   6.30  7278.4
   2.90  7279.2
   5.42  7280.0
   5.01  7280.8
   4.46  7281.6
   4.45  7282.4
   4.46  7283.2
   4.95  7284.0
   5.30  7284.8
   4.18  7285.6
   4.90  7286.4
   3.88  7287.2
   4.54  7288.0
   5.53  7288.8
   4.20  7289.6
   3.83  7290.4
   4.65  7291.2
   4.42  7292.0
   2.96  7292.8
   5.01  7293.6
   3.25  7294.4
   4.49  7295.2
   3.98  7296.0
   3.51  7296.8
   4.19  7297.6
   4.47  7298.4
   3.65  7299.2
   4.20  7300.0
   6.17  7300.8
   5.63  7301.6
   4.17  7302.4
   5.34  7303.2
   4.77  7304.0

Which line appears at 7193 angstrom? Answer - [S II]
